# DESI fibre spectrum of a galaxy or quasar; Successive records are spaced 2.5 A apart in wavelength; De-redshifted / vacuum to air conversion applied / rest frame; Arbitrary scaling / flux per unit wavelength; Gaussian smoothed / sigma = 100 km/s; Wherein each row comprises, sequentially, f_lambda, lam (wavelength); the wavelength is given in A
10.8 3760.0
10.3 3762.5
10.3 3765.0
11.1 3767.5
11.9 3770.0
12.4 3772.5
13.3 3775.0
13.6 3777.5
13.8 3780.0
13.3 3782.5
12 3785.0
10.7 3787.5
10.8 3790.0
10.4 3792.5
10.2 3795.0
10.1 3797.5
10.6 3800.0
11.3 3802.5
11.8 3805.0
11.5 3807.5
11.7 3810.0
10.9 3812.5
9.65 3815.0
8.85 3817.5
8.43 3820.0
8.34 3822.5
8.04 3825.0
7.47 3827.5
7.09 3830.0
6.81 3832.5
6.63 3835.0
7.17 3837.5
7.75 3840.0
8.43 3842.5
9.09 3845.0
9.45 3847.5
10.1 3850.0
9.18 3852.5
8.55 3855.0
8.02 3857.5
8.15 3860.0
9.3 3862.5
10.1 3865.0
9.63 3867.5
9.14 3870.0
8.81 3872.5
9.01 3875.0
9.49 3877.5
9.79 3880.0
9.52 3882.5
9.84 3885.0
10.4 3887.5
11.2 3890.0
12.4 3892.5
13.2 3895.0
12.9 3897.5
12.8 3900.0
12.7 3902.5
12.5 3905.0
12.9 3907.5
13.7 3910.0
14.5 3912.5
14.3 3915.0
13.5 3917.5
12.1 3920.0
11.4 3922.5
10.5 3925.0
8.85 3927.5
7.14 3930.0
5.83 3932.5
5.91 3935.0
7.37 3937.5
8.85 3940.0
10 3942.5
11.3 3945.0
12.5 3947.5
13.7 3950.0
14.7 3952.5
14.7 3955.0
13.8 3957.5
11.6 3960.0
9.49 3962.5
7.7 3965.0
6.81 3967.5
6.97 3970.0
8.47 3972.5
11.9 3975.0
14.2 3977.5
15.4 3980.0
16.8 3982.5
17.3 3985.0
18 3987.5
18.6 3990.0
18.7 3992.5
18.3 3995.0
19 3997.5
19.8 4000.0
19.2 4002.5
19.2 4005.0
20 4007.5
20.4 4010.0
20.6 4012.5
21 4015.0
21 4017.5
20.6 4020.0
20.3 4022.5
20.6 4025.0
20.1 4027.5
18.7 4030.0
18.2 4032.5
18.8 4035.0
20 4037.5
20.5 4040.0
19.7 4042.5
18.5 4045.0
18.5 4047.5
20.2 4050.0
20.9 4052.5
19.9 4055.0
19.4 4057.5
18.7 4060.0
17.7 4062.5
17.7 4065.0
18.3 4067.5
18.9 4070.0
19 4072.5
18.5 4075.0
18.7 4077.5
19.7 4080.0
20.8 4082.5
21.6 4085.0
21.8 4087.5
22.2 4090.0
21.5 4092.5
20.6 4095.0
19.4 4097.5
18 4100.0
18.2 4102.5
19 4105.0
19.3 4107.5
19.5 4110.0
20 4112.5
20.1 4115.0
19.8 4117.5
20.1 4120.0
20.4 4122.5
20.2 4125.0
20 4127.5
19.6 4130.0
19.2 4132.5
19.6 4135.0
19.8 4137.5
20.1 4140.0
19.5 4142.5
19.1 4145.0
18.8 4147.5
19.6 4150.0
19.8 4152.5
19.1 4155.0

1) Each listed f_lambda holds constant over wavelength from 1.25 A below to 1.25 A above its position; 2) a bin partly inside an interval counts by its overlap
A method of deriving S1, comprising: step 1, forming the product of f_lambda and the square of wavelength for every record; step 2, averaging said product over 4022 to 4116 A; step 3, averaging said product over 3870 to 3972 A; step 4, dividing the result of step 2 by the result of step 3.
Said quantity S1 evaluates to 1.9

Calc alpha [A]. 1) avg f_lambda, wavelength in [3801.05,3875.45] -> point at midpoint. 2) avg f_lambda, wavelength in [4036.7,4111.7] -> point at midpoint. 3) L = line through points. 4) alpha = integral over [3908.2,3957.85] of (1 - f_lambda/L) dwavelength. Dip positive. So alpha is 7.5 A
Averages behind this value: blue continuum 9.02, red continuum 19.6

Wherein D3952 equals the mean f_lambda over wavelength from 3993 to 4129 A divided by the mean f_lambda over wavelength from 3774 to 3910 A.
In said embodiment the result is 1.9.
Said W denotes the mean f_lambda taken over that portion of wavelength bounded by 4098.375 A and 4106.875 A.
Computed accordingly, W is 18.5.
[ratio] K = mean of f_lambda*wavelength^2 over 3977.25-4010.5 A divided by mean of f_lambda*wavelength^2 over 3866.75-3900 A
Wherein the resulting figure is 1.84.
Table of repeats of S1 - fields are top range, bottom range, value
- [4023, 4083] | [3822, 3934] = 2.11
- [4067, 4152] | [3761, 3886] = 2.31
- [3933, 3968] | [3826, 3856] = 1.38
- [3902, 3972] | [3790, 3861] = 1.26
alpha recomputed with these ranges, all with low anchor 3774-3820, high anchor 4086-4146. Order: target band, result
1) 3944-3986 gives 9.7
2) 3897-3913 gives 1.2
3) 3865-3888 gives 6.7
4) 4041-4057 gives -1.4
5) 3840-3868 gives 8.3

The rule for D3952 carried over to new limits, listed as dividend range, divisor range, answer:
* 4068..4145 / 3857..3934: 1.84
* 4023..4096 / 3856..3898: 1.97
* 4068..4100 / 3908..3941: 1.94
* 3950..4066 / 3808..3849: 2.01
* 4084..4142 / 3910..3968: 1.84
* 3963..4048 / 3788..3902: 1.80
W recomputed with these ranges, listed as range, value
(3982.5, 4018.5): 19.3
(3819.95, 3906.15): 9.48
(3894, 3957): 11.5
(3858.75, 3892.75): 9.69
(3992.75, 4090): 19.6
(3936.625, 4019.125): 14.8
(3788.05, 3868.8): 9.25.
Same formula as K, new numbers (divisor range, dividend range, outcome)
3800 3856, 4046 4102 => 2.46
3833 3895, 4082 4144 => 2.44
